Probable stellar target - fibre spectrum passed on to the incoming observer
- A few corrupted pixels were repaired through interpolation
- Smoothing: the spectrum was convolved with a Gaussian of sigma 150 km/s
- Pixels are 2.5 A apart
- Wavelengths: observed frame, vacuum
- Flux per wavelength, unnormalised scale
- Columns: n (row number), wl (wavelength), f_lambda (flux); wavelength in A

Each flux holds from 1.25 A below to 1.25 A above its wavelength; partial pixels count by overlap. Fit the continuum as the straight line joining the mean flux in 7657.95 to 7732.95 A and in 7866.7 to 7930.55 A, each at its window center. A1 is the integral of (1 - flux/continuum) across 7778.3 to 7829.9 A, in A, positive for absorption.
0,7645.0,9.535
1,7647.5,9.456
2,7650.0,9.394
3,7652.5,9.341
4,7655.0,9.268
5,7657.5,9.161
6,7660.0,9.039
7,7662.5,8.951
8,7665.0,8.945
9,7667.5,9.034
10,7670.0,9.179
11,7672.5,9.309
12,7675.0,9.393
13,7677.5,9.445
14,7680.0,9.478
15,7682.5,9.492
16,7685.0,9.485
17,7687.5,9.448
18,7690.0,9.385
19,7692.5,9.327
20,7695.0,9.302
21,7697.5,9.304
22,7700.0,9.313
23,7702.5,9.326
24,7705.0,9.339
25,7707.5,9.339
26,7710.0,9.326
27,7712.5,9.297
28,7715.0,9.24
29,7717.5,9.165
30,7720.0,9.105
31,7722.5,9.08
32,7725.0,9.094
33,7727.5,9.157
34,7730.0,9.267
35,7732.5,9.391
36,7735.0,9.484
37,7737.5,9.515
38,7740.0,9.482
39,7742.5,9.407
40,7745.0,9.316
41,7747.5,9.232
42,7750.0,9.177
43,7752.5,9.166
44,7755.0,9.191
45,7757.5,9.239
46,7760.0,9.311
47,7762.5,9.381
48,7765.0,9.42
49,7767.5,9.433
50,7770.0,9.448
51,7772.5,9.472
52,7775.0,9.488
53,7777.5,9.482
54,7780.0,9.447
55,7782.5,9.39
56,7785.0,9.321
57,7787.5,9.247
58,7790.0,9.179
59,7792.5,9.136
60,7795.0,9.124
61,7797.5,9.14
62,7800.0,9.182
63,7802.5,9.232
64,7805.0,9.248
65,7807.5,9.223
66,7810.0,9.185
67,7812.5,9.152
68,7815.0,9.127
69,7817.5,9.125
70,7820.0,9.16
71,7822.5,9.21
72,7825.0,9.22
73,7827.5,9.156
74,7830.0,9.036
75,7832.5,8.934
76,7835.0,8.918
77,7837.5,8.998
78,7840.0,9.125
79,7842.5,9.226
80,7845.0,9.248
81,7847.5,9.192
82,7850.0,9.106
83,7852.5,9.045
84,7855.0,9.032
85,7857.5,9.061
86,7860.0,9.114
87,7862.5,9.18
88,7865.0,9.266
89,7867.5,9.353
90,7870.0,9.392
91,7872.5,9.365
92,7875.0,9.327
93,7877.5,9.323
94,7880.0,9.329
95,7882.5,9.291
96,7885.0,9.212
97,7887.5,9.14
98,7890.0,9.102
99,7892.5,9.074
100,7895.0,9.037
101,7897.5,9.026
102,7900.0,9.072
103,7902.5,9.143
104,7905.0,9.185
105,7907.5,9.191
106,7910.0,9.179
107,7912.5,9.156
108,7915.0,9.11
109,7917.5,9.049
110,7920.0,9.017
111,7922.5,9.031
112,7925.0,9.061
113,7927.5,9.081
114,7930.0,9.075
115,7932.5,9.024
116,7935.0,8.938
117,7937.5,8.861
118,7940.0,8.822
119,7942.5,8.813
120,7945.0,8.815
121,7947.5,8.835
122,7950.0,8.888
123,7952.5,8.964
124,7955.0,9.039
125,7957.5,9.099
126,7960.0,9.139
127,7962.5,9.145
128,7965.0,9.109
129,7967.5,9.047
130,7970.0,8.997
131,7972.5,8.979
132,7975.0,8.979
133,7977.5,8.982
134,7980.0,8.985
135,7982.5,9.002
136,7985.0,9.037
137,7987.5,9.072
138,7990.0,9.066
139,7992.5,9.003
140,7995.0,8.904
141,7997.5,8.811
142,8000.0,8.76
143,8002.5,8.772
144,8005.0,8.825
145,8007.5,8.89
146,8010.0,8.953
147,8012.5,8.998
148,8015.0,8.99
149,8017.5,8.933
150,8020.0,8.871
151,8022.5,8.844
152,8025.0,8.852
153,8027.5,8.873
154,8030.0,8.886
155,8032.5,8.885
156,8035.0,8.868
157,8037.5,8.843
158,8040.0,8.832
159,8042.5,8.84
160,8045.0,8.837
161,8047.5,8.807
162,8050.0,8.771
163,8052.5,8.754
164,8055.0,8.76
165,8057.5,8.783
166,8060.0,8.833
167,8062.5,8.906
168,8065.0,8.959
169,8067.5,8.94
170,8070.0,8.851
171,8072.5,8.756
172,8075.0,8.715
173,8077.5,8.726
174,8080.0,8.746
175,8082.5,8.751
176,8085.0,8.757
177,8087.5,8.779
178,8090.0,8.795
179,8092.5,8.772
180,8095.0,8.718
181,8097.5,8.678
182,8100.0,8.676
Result 0.01 A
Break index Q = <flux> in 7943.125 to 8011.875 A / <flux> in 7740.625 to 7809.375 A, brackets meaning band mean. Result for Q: 0.96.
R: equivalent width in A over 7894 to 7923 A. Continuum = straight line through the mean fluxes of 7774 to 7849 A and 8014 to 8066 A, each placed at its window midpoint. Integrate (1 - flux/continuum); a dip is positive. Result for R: -0.2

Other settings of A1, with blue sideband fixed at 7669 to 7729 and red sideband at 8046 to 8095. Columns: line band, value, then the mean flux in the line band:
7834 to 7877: -0.4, 9.18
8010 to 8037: -0.1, 8.9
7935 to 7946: 0.2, 8.84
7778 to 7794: -0.2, 9.29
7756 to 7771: -0.2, 9.37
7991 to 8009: 0.1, 8.86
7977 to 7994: -0.2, 9.02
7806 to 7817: 0.0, 9.17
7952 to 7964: -0.2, 9.08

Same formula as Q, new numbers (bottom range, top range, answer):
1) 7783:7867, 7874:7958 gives 0.99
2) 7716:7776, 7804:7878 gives 0.98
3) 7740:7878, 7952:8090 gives 0.96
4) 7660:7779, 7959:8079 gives 0.96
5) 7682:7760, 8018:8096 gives 0.95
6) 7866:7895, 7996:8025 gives 0.96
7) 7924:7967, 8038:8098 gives 0.98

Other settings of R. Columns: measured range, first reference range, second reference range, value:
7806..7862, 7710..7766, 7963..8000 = 0.3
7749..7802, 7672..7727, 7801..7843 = -0.6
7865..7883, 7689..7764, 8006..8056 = -0.5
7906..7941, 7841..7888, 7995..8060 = 0.2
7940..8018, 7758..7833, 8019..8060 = -0.2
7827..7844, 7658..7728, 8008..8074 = 0.1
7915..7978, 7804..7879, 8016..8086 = 0.0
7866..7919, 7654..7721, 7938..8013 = -0.8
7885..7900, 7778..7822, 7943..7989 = 0.0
